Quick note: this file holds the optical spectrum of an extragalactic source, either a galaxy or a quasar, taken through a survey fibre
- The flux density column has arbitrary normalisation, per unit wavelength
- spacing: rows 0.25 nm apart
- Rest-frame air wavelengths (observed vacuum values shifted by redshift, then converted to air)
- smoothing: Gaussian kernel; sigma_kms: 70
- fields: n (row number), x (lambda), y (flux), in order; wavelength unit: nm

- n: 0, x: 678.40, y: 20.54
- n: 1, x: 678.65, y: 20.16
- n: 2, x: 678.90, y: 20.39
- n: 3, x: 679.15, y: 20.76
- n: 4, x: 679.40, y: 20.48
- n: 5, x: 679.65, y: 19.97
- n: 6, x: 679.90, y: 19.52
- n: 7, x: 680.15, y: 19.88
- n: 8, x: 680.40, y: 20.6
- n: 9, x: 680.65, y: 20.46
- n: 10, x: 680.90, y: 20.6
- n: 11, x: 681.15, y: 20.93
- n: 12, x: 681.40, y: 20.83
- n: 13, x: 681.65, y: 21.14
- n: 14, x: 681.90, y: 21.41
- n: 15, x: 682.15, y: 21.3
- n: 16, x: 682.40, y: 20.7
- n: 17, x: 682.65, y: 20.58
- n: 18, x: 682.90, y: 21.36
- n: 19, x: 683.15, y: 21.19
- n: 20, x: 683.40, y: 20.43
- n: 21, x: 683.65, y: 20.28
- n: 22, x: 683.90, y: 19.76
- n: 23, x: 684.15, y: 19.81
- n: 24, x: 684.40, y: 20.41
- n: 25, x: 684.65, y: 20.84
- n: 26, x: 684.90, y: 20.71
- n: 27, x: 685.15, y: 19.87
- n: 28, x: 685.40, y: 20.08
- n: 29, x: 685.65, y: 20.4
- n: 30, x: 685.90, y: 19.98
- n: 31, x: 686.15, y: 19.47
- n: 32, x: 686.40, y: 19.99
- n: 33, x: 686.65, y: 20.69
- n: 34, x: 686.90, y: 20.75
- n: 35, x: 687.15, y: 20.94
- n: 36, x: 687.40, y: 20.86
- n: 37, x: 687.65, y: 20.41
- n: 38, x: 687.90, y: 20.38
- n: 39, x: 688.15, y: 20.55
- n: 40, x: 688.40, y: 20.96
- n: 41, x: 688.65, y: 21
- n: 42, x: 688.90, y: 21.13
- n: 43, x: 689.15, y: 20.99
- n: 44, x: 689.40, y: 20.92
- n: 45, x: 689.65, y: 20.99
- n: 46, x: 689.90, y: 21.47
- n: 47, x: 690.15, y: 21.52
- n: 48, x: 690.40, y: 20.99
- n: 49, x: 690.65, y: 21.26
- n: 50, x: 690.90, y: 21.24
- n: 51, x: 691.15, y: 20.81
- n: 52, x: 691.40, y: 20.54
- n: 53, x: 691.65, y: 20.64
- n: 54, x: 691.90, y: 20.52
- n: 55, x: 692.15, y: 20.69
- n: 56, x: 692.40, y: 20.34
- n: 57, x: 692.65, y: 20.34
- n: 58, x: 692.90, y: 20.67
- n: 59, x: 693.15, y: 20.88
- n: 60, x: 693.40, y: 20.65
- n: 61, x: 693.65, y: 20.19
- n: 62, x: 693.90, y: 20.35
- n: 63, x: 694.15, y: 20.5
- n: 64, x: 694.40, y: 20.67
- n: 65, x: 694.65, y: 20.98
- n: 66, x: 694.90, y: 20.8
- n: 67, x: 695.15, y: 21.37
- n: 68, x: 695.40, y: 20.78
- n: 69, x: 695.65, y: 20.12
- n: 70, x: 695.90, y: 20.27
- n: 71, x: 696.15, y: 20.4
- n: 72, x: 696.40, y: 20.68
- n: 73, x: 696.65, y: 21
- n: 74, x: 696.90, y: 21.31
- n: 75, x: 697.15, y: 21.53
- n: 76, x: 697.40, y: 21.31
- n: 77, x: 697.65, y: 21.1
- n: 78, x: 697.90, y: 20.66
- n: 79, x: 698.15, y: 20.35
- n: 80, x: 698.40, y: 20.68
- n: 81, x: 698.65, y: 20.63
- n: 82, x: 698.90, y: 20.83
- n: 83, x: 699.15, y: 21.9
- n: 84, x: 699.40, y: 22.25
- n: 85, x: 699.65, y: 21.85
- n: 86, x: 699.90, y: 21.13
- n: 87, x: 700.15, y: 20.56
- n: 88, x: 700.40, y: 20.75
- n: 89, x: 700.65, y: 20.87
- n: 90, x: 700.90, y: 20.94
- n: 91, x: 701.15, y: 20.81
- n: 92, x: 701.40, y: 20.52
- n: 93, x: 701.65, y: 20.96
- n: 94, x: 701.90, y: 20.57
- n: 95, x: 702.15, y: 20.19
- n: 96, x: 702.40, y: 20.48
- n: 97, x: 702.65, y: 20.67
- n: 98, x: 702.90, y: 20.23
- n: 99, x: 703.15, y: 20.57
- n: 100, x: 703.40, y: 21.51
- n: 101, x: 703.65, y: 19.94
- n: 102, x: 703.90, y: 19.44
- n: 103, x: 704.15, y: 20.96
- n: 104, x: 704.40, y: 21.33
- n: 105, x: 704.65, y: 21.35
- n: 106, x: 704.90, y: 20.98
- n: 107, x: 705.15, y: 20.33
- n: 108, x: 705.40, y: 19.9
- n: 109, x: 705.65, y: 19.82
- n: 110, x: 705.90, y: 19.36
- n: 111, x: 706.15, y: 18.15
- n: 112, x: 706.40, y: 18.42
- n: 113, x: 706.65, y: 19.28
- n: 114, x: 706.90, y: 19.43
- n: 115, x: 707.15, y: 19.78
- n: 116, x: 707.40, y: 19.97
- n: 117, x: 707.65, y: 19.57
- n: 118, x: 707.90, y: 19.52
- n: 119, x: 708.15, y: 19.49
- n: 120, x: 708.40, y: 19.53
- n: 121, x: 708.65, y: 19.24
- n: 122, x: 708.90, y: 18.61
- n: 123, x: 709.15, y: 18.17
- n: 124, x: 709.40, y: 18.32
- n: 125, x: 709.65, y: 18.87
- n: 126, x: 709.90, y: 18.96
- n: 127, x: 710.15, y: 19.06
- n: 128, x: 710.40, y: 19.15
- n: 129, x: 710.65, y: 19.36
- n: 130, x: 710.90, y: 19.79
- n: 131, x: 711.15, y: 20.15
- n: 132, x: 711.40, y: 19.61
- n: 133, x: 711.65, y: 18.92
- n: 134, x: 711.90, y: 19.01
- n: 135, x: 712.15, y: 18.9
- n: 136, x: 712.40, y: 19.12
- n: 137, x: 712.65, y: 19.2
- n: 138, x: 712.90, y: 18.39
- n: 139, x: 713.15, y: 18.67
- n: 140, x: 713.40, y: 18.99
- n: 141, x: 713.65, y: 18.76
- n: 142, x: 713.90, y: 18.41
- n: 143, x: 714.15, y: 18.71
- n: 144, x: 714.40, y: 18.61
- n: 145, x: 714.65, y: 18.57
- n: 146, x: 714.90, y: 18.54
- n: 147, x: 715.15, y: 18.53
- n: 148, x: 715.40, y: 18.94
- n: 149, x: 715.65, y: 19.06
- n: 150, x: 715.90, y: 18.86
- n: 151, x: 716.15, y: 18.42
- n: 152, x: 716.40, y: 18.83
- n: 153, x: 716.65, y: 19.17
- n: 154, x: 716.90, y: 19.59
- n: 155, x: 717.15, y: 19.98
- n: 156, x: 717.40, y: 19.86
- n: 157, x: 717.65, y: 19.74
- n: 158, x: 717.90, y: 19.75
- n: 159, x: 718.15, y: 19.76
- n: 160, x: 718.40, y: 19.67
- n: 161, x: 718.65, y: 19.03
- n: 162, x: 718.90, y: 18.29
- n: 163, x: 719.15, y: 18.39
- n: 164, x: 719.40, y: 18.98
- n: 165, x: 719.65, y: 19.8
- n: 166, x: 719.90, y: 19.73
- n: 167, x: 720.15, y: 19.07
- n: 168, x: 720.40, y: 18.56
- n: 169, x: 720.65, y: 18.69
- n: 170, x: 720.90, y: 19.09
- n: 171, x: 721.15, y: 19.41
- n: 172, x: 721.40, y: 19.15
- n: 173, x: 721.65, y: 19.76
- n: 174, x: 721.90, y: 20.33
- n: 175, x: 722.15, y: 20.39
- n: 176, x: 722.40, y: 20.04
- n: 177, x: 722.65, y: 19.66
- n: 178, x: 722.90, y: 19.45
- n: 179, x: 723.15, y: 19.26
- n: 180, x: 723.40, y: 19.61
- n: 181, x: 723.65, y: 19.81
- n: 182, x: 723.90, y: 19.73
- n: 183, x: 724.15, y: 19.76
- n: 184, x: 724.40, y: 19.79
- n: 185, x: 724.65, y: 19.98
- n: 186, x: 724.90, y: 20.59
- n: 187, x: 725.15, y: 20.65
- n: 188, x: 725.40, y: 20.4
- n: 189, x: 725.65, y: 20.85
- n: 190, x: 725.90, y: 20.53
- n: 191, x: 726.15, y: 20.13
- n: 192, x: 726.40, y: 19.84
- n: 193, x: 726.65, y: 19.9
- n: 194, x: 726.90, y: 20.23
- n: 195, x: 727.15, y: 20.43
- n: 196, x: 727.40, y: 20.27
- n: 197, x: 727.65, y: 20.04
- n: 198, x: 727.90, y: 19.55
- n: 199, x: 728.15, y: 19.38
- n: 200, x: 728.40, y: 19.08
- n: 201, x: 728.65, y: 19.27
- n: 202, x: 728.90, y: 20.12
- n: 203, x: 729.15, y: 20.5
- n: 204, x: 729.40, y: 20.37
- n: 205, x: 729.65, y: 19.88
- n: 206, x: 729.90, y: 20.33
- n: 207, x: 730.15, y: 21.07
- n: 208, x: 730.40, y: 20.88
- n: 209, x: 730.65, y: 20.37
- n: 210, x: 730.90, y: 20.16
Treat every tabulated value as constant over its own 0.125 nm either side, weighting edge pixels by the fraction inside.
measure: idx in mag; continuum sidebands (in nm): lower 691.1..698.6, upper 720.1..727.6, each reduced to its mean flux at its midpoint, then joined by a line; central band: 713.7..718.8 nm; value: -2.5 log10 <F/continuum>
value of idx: 0.055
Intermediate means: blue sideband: 20.7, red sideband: 19.9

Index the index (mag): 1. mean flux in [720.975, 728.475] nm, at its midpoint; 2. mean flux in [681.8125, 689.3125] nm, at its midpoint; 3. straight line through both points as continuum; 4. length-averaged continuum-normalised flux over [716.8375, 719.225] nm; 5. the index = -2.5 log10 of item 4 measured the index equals 0.03 mag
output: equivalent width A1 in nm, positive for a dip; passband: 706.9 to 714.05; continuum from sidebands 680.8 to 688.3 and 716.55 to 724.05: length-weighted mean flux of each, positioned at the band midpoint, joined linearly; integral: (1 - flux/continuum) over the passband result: 0.23 nm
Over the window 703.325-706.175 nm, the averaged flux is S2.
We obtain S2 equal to 20.3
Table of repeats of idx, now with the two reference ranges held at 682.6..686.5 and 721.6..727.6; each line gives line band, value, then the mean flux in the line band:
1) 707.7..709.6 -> 0.06 mag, 19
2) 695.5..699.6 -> -0.04 mag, 21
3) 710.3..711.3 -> 0.03 mag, 19.6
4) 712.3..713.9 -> 0.07 mag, 18.8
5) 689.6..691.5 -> -0.04 mag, 21.1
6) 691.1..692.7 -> -0.01 mag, 20.6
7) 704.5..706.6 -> 0.02 mag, 19.8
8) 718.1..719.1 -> 0.06 mag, 19.1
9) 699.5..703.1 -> -0.03 mag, 20.8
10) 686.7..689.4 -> -0.03 mag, 20.8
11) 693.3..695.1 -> -0.02 mag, 20.6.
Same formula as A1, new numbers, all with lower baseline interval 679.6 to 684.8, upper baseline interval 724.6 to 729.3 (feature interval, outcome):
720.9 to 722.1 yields 0.03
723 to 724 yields 0.03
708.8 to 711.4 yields 0.15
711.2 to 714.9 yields 0.25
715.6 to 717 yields 0.09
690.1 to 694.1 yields -0.05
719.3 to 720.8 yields 0.08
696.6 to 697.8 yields -0.05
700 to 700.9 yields -0.02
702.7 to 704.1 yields 0.00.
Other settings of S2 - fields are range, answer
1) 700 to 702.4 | 20.7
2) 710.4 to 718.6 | 19.1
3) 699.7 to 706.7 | 20.4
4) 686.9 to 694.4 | 20.8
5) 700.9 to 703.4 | 20.6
